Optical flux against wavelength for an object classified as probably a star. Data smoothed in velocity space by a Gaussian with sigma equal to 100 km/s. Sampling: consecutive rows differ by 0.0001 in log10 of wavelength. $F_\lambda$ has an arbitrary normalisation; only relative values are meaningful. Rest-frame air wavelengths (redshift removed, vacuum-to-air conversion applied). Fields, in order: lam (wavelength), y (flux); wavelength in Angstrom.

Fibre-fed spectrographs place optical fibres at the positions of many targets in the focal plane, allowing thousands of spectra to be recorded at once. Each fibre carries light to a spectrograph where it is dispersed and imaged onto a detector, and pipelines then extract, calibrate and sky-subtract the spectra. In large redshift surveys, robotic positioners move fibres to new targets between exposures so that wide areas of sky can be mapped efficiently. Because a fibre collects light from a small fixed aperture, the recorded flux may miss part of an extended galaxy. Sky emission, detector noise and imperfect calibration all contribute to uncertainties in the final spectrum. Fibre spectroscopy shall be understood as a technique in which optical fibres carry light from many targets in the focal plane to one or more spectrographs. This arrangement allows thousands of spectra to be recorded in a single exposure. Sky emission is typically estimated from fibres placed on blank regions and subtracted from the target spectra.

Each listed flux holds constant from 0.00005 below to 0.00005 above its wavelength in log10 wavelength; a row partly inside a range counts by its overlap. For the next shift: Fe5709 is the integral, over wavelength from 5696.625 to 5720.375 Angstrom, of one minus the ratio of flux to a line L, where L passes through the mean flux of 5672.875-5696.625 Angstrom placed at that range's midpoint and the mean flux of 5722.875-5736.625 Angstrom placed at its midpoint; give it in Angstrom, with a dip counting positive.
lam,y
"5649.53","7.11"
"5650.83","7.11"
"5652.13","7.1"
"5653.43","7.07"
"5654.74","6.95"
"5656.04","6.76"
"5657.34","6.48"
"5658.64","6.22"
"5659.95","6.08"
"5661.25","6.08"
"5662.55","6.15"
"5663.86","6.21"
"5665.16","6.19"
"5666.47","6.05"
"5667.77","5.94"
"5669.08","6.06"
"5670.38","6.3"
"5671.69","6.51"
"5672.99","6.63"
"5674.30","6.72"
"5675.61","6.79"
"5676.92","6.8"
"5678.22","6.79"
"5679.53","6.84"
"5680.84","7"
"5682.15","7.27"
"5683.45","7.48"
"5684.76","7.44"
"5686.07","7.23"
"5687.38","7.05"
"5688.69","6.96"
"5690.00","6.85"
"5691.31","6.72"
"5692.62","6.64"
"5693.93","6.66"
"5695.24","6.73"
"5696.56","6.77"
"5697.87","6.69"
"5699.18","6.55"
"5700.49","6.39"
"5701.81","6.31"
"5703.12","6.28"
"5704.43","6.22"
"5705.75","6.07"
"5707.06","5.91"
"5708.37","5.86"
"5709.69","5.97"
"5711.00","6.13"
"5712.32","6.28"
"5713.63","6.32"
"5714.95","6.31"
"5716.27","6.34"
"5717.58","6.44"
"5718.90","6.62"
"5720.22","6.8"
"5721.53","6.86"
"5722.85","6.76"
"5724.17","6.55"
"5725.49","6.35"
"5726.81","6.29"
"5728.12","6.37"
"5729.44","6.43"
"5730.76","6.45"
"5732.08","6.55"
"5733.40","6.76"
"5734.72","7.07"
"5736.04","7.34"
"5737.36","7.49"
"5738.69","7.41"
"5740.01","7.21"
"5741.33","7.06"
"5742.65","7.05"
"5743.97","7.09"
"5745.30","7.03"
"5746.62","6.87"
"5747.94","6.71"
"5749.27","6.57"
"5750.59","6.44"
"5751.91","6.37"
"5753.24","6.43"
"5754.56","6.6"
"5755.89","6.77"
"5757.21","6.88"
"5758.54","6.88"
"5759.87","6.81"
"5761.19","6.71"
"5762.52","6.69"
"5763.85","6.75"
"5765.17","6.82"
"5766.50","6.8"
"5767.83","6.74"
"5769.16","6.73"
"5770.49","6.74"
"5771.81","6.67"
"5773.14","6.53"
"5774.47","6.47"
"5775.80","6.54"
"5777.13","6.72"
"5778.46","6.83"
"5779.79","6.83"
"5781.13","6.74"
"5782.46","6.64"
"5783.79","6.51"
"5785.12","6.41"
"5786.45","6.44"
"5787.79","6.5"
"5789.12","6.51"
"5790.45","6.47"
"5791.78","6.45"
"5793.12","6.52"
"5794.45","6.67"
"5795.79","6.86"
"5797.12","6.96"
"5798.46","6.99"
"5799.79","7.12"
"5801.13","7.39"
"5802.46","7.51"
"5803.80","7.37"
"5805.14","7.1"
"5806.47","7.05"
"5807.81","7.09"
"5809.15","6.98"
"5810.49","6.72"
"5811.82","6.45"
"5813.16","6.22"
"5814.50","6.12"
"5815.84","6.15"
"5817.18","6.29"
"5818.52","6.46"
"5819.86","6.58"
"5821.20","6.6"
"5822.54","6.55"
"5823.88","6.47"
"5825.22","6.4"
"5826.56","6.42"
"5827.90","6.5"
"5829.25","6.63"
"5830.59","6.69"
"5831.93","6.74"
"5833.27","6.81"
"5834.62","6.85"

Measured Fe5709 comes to 1.6 Angstrom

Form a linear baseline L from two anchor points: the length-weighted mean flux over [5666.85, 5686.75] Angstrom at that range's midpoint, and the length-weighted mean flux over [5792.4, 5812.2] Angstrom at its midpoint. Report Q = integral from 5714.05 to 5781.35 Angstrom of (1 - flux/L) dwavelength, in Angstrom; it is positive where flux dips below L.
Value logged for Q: 1.7 Angstrom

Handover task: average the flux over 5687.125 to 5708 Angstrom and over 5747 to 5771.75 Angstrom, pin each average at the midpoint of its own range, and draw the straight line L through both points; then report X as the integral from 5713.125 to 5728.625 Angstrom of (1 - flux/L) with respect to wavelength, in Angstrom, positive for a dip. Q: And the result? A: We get 0.2 Angstrom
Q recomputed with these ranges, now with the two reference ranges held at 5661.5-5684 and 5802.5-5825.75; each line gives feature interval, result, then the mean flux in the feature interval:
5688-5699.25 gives -0.29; 6.74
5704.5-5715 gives 0.77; 6.1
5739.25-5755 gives -0.44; 6.8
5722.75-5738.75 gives -0.33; 6.73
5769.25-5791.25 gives 0.09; 6.6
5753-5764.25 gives -0.21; 6.73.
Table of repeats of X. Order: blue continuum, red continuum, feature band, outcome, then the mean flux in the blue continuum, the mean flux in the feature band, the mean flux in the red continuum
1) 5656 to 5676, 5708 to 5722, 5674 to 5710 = -2.0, 6.3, 6.68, 6.36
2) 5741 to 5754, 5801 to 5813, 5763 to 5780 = 0.4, 6.76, 6.7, 7.03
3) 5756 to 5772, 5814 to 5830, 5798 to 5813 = -1.2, 6.77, 7.04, 6.43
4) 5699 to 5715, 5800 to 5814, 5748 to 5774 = -0.3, 6.19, 6.68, 6.98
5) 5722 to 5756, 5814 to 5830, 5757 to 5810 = -1.6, 6.77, 6.78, 6.43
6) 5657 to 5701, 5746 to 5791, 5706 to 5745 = 0.1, 6.63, 6.62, 6.65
